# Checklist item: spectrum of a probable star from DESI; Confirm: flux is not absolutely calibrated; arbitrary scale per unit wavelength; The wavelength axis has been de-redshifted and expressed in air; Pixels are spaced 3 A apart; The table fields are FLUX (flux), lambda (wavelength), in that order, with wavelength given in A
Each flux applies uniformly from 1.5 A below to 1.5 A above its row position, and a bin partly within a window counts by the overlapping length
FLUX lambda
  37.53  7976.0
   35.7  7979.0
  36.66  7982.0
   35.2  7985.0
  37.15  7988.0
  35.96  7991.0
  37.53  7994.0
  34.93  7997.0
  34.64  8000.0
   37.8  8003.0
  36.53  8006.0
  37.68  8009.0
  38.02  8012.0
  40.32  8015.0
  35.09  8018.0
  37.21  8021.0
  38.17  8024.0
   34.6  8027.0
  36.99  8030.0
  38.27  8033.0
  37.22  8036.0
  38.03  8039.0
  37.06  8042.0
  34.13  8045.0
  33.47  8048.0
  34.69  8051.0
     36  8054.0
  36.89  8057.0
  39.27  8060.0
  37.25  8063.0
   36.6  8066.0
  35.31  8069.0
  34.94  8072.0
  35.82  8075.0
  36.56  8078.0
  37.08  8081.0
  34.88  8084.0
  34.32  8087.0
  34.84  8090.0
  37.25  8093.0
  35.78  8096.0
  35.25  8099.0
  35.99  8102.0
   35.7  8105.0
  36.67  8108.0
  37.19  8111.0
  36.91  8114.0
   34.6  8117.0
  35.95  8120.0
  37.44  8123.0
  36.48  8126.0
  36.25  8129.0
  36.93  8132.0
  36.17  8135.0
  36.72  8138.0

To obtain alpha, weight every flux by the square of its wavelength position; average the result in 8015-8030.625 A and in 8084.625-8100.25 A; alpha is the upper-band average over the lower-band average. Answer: 0.98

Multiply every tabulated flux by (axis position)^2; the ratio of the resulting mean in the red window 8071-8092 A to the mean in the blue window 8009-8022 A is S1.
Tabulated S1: 1.0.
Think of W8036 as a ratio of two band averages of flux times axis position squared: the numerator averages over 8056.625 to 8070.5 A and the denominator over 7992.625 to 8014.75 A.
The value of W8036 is 1.02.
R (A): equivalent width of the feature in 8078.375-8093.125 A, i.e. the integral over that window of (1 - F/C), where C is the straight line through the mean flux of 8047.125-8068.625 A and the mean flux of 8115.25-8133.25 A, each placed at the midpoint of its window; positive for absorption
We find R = 0.3 A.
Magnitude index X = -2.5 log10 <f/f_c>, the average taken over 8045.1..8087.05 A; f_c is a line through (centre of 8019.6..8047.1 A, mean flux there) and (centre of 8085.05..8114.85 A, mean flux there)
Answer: 0.01 mag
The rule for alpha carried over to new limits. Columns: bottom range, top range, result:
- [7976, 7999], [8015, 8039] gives 1.03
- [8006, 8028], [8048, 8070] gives 0.99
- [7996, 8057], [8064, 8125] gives 1.00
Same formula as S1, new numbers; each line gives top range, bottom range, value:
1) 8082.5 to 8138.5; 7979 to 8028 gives 1.01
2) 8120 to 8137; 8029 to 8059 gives 1.03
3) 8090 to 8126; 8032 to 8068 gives 1.01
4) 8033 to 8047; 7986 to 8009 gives 1.02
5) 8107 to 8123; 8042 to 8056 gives 1.06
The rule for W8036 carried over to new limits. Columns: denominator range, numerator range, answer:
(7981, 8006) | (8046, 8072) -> 1.01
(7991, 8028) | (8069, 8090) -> 0.98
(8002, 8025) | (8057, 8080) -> 0.99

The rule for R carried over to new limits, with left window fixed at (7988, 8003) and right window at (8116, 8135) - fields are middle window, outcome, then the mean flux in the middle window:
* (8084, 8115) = 0.30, 35.9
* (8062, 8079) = 0.09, 36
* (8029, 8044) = -0.52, 37.4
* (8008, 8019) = -0.54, 37.9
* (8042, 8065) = 0.10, 36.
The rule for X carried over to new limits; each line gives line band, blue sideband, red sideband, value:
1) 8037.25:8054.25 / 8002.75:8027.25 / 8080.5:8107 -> 0.034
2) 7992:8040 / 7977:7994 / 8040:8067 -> -0.024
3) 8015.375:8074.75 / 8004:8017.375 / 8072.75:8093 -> 0.012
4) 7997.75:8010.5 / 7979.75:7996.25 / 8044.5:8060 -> -0.012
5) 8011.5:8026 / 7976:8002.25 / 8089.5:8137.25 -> -0.044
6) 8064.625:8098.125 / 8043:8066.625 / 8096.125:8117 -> 0.010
